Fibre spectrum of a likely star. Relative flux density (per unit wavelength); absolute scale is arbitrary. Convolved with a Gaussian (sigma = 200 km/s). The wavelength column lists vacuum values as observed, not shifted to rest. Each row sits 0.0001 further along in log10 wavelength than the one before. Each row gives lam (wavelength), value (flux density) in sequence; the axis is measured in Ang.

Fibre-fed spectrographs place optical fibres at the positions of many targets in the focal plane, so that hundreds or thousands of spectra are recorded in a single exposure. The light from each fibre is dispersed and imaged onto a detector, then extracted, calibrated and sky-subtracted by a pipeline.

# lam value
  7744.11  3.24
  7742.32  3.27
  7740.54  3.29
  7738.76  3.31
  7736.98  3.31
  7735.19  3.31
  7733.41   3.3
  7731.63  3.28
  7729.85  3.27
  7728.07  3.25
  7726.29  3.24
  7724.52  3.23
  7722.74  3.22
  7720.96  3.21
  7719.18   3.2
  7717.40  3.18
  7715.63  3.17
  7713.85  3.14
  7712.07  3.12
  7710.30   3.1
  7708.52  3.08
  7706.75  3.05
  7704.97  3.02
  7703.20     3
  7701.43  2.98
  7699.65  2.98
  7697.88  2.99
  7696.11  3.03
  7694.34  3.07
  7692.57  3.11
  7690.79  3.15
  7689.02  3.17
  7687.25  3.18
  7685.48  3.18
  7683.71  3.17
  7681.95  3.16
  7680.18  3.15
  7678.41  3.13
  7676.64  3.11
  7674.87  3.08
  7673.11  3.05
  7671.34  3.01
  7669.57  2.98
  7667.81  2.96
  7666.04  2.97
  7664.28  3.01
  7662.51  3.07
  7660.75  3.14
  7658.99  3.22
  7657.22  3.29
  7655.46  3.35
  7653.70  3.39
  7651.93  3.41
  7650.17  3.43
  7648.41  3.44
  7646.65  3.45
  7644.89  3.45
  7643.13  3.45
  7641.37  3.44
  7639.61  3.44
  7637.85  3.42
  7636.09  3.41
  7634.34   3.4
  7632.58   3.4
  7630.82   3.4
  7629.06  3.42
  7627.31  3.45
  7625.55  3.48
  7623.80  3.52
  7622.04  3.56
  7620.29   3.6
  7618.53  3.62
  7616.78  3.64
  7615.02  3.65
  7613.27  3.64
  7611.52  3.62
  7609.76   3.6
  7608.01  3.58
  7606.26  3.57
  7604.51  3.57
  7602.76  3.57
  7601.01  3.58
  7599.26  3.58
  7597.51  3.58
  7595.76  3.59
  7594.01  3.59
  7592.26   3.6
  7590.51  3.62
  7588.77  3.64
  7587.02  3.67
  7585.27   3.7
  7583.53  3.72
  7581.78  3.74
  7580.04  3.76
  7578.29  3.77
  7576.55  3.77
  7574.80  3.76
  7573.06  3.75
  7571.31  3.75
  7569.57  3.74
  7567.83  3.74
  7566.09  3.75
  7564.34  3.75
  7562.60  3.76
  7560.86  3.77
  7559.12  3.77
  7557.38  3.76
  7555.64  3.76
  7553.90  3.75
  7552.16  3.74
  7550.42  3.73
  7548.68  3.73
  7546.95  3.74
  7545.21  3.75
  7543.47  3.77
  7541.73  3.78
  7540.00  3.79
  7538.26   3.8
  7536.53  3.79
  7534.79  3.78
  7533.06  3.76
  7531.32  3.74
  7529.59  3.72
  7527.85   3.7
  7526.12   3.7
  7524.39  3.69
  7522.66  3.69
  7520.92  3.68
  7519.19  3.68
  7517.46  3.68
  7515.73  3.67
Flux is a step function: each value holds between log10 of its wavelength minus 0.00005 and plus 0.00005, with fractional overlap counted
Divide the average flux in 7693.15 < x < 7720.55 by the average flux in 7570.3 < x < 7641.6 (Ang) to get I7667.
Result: 0.9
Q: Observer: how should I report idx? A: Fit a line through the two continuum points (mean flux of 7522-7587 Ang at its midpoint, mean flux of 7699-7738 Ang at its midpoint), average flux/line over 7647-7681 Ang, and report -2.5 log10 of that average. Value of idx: 0.06 mag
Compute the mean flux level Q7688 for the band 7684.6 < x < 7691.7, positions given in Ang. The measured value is 3.17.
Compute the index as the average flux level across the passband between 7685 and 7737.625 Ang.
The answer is 3.15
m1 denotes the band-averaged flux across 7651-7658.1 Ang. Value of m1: 3.36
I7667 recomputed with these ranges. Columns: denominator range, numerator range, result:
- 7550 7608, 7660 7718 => 0.83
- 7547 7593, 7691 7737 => 0.84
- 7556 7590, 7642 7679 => 0.86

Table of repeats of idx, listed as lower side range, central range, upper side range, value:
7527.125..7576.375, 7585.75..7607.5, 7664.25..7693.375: -0.023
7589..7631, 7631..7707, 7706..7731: 0.054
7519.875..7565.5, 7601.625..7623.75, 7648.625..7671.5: -0.058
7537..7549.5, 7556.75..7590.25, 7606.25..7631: -0.016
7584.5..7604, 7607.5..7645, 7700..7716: -0.016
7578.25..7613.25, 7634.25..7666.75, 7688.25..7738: 0.026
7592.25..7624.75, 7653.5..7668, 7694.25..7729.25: 0.066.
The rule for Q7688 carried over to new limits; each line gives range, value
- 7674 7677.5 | 3.09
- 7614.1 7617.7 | 3.65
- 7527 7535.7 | 3.74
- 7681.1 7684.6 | 3.17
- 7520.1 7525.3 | 3.68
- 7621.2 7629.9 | 3.49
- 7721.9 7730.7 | 3.24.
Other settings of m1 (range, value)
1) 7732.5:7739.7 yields 3.31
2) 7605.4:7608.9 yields 3.58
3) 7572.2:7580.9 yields 3.76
